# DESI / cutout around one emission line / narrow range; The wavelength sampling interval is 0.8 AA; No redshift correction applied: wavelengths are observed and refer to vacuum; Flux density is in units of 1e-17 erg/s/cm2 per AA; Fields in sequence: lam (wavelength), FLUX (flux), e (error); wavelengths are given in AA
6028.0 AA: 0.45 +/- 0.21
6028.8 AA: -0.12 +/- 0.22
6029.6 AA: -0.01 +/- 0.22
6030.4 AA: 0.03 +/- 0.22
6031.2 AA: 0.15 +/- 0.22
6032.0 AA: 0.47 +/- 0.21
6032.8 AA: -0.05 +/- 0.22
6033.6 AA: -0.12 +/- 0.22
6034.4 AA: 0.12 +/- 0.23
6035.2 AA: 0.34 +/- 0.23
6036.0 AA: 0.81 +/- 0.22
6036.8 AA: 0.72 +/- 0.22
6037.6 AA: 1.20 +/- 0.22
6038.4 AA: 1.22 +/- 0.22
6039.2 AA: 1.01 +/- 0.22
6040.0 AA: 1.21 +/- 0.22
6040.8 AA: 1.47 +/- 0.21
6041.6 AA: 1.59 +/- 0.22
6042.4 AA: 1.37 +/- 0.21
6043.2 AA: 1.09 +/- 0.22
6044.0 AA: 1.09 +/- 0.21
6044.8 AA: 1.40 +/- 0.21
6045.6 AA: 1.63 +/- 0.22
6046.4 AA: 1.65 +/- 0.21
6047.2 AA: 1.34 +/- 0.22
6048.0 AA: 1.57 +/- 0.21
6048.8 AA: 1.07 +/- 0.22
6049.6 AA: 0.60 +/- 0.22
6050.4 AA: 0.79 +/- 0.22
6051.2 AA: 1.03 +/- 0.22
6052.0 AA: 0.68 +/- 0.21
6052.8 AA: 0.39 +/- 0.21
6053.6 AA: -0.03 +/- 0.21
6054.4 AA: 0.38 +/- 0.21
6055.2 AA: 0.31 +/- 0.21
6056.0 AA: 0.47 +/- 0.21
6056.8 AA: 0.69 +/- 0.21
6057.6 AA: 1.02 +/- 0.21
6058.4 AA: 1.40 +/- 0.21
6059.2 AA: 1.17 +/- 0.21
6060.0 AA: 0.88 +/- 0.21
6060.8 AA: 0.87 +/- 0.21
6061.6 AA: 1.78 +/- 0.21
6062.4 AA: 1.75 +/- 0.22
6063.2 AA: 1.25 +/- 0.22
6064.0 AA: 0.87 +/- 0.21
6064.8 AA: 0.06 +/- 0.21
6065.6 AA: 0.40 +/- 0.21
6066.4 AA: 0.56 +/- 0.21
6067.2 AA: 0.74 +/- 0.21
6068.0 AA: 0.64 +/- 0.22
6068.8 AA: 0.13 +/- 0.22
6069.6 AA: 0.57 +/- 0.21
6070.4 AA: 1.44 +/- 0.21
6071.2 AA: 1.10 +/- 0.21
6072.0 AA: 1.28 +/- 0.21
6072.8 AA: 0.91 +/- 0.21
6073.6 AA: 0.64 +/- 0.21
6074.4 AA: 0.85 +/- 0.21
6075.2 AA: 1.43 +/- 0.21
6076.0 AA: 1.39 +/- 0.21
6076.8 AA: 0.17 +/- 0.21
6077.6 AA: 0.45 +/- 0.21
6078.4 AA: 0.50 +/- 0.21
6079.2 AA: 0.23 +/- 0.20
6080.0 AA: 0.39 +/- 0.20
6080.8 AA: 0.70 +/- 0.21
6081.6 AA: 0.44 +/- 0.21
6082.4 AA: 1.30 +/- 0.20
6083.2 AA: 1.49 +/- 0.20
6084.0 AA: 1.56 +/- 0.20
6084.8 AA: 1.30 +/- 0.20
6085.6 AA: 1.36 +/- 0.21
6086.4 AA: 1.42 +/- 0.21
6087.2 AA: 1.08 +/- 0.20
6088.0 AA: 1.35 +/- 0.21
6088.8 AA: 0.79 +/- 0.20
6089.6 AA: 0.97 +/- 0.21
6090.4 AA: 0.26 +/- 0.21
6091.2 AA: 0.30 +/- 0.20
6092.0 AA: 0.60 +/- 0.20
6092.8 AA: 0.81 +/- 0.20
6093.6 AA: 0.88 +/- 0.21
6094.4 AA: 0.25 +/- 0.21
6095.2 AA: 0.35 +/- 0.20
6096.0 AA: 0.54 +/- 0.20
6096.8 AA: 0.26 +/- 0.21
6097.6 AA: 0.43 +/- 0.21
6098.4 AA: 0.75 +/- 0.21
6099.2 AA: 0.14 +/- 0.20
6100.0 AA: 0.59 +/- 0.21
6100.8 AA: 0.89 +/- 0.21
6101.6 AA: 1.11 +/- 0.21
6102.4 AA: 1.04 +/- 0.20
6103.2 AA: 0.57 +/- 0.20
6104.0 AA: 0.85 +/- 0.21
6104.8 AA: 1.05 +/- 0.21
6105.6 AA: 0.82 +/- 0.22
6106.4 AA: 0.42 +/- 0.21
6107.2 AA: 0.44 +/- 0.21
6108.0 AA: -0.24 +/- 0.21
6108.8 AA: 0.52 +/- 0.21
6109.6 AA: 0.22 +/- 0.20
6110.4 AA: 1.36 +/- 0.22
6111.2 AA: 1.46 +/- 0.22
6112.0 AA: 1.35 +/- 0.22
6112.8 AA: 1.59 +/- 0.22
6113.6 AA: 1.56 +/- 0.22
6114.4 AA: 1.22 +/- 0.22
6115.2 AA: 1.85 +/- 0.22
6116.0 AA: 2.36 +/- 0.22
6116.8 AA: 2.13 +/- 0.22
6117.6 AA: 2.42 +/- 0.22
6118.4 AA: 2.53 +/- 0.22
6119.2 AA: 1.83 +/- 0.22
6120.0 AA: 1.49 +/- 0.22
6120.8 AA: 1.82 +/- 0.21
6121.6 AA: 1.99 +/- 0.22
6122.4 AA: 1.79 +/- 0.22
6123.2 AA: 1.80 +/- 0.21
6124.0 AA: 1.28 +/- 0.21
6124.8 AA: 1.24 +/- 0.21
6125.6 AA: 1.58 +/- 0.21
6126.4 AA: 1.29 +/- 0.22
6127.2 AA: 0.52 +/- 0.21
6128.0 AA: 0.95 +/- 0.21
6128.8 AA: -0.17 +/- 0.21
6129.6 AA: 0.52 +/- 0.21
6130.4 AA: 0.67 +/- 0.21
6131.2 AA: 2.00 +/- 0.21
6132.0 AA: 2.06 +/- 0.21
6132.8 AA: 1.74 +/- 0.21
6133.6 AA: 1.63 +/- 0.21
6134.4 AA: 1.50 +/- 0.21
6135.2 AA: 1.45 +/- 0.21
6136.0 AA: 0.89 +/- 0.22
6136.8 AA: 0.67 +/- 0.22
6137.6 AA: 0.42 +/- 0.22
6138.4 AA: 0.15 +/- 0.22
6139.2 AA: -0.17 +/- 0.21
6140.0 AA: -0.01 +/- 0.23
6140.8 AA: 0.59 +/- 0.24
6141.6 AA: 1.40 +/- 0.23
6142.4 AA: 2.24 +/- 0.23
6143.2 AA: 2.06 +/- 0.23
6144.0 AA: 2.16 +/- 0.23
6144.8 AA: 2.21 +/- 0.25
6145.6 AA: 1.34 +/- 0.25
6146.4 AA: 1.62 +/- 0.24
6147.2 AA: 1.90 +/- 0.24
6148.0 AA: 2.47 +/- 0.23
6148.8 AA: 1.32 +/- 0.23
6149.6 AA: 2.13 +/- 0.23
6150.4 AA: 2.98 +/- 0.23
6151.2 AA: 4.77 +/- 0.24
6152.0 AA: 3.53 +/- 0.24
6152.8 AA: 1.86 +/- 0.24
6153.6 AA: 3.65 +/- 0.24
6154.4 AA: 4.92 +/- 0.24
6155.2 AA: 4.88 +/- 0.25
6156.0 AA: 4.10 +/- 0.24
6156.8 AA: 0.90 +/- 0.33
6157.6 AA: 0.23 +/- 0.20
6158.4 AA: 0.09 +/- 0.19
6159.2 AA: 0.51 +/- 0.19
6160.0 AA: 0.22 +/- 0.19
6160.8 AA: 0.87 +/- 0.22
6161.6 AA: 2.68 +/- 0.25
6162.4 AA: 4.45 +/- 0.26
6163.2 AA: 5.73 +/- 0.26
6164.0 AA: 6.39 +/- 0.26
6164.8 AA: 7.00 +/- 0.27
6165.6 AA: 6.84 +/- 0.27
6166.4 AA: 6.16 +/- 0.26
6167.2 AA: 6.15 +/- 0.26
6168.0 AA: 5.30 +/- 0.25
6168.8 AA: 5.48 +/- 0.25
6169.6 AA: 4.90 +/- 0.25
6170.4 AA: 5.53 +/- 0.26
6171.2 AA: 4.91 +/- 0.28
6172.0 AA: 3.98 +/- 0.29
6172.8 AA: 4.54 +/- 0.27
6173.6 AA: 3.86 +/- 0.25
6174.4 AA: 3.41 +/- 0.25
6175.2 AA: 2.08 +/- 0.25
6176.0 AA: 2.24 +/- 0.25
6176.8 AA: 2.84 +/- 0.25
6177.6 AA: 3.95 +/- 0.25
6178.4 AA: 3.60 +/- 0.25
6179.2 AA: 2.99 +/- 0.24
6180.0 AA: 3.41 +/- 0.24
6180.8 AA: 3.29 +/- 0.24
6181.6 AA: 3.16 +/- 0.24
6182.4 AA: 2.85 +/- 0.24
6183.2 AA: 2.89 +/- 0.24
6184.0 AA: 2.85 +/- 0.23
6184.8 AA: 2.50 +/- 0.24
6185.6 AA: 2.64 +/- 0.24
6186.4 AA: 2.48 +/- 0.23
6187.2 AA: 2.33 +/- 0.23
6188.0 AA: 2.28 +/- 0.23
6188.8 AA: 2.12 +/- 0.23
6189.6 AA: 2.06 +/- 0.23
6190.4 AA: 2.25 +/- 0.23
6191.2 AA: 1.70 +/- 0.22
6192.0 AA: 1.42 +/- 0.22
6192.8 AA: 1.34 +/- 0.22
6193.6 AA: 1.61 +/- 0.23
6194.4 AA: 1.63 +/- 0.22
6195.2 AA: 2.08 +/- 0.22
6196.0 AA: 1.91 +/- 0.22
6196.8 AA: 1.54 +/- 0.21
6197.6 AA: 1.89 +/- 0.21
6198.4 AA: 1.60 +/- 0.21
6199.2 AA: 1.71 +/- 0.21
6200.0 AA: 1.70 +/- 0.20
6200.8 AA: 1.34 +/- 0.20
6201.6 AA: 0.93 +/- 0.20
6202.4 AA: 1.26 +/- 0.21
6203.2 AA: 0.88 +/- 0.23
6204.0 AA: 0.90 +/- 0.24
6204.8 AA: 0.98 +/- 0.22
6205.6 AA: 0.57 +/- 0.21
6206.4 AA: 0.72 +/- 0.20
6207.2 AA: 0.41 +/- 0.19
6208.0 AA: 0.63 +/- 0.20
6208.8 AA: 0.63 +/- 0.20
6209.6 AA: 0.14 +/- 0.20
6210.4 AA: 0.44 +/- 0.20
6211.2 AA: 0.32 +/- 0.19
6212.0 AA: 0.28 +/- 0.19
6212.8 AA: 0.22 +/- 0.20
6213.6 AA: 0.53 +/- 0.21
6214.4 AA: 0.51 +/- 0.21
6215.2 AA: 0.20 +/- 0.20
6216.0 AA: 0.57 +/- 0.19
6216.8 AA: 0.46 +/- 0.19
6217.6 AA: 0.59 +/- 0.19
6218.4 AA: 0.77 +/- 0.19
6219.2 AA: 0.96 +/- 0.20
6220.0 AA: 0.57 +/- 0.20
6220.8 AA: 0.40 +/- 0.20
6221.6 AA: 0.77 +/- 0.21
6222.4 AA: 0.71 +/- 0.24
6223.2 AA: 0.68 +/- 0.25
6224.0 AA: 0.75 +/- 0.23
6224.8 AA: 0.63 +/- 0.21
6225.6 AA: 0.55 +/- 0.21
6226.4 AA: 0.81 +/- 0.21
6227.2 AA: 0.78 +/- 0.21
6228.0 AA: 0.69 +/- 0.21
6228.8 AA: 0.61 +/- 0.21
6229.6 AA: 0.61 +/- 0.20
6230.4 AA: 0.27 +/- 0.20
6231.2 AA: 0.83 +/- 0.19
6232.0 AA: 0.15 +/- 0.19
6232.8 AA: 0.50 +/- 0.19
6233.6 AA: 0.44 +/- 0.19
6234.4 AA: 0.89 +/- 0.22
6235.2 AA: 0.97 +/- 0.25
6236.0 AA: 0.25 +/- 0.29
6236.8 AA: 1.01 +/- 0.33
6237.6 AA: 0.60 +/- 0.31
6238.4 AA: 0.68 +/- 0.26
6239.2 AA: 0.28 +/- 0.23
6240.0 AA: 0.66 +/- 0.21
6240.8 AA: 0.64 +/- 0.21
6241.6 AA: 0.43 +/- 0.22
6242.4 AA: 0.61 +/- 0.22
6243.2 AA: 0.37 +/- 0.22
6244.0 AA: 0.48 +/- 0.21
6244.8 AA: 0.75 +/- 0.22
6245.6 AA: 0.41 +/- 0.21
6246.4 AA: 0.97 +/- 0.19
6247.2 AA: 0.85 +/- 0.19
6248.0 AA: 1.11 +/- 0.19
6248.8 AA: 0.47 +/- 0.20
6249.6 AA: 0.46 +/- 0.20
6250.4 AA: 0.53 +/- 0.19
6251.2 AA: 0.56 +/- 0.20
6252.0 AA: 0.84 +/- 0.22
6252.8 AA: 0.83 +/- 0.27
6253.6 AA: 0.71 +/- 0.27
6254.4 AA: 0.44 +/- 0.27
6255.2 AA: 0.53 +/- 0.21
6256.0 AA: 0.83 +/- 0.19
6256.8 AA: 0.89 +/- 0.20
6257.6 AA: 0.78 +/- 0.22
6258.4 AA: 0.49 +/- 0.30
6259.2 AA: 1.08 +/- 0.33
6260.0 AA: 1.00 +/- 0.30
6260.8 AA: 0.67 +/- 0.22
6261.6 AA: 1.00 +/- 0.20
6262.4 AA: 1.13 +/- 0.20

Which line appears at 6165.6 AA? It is [O III] 5007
